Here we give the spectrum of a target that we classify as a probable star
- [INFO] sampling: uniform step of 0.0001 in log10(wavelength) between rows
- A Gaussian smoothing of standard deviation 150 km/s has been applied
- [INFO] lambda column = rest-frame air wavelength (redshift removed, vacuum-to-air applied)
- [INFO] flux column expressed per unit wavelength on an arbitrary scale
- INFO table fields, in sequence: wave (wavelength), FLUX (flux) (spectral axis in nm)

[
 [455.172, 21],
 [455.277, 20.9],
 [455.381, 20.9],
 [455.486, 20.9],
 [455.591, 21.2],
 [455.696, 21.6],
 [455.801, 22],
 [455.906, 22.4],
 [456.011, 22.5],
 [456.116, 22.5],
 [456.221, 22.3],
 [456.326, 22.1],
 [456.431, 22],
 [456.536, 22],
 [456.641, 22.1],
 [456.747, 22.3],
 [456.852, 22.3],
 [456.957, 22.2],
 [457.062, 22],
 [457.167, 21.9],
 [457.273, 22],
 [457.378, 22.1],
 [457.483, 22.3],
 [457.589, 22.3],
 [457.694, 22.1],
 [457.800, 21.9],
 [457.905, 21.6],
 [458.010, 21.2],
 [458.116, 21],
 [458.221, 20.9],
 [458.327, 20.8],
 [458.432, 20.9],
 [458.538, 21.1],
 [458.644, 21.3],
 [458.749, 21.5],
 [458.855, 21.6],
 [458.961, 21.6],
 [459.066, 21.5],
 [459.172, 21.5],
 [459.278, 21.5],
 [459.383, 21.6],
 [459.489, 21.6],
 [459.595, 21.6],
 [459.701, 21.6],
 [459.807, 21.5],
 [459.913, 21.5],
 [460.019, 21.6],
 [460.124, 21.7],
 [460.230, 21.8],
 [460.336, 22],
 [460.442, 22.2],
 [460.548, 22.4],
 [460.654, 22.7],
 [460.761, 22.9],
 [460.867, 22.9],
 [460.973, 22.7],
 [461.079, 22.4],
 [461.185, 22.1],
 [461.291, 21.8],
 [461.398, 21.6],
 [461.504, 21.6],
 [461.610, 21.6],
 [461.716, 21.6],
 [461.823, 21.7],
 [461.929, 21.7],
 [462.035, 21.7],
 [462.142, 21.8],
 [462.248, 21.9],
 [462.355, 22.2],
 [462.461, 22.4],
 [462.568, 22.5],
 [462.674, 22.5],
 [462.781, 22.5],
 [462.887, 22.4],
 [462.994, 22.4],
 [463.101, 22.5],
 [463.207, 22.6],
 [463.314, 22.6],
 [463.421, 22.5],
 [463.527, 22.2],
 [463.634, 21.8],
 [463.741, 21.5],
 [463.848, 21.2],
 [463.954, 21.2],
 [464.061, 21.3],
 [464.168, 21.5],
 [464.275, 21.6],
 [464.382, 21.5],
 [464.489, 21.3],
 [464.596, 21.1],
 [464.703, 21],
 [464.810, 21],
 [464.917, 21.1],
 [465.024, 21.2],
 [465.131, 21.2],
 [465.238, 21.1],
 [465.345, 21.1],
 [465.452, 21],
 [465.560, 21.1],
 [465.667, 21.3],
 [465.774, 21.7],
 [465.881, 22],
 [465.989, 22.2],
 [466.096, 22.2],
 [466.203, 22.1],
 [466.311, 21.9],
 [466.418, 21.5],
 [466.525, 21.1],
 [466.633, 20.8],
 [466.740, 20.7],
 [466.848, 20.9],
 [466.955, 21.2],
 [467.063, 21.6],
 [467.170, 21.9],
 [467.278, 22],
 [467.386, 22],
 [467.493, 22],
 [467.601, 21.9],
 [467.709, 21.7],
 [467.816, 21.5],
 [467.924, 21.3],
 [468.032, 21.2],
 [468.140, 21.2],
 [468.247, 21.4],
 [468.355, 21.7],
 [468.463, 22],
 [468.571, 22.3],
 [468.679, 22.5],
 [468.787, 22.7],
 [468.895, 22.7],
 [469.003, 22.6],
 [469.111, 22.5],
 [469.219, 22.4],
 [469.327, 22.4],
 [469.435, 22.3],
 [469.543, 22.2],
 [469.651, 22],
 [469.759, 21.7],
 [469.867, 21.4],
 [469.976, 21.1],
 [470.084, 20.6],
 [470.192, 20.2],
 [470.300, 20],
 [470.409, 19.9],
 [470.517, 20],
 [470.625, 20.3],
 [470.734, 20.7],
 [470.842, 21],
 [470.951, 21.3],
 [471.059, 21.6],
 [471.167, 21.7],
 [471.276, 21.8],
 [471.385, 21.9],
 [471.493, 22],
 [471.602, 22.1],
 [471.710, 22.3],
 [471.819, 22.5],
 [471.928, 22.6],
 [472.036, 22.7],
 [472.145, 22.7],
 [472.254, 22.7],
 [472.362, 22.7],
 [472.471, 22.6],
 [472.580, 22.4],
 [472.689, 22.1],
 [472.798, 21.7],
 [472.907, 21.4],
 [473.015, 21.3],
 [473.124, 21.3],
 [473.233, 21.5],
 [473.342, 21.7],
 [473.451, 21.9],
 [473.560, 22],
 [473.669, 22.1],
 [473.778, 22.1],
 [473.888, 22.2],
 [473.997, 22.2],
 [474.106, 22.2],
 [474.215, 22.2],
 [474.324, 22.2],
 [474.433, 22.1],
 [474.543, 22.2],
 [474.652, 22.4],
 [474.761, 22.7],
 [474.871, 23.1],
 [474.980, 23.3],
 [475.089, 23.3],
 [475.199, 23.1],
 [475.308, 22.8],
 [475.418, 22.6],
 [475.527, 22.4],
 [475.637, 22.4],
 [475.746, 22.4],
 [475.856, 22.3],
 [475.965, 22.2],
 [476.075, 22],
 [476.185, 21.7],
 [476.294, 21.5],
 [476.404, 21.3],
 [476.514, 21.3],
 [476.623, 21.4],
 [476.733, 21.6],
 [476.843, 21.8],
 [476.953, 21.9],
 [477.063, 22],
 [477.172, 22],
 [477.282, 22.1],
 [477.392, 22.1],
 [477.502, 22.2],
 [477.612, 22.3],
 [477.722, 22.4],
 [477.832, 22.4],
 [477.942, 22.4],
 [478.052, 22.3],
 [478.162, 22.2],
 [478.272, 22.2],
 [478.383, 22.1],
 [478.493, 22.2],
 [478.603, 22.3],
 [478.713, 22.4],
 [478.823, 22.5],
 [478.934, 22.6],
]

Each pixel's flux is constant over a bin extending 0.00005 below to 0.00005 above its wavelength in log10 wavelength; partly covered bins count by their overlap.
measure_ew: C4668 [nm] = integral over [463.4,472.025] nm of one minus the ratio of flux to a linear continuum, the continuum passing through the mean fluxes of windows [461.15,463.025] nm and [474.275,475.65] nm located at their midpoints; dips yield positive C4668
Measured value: 0.28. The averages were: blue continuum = 22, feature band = 21.6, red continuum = 22.7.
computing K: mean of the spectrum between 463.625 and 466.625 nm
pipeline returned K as 21.4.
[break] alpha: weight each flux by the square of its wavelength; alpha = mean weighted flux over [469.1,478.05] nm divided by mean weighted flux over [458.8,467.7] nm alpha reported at 1.06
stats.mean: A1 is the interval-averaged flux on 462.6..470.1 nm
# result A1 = 21.7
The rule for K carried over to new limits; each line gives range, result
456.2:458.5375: 21.8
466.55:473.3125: 21.7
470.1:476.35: 22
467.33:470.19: 21.9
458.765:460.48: 21.6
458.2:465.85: 21.7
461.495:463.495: 22.2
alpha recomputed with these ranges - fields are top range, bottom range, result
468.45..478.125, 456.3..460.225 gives 1.08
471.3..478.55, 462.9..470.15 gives 1.06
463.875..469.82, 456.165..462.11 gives 1.03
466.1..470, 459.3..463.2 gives 1.02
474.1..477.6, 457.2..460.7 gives 1.10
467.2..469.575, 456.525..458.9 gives 1.06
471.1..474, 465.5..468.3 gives 1.05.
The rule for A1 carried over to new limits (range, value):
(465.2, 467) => 21.4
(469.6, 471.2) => 20.9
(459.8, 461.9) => 22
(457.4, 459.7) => 21.5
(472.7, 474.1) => 21.8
